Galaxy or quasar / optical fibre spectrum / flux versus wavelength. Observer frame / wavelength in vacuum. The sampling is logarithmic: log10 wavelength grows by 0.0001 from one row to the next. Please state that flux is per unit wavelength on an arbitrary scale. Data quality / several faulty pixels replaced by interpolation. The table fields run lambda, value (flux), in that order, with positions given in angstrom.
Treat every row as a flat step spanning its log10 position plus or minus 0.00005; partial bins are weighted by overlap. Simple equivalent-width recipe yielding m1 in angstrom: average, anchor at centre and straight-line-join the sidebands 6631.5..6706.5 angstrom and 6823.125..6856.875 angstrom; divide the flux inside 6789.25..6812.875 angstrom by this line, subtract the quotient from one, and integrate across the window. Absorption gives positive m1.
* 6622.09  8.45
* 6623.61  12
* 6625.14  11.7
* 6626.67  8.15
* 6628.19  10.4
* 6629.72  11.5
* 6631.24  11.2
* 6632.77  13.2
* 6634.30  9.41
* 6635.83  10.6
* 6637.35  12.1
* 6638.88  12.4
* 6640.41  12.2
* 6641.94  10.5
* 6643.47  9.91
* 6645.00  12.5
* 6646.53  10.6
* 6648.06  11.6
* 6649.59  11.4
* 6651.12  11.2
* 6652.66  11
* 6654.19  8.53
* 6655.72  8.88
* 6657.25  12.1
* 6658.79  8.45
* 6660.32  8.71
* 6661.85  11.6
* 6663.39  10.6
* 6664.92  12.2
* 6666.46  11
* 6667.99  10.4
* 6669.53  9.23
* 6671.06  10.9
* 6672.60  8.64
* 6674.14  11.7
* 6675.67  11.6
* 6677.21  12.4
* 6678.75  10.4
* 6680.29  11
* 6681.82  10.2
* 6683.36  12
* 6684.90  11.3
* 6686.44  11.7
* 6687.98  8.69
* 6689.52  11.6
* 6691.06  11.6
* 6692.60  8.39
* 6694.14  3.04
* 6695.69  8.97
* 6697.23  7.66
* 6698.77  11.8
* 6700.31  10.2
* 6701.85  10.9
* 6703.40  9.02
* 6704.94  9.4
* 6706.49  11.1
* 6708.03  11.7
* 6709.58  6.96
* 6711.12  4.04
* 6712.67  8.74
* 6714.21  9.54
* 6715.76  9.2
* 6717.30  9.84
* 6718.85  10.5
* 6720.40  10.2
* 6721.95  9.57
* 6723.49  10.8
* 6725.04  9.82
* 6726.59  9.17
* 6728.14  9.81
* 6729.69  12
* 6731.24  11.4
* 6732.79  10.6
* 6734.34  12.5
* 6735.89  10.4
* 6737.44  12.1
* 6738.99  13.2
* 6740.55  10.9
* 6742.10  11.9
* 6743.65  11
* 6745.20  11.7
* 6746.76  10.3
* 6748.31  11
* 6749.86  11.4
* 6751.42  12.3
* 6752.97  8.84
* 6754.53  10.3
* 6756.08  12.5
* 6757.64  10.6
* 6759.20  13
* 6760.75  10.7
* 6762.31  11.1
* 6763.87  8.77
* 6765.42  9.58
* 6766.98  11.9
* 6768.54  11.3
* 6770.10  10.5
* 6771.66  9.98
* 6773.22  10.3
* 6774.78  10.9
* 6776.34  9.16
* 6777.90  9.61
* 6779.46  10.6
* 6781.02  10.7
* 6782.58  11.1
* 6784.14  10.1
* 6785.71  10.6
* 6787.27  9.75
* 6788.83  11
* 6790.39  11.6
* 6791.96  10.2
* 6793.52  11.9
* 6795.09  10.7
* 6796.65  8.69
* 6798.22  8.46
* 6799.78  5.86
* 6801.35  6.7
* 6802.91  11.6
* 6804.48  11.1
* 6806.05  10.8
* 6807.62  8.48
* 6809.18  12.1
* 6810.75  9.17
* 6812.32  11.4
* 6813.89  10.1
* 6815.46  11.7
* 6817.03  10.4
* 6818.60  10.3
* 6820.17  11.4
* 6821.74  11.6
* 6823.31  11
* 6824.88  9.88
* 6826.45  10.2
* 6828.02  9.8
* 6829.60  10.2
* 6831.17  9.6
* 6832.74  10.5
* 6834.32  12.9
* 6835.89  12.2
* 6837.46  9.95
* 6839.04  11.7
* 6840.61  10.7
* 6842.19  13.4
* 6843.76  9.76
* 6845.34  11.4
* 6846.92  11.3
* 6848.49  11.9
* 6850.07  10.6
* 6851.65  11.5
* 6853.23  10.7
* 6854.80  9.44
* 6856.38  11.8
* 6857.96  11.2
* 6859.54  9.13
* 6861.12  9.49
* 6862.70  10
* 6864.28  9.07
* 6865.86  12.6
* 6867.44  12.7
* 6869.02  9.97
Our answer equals 2.0 angstrom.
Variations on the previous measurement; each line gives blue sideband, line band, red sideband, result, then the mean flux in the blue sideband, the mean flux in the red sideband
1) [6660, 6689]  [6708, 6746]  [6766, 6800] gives 1.0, 10.8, 10.3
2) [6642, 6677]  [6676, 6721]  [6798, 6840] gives 3.4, 10.6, 10.4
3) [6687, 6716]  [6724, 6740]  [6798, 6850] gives -2.8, 9.1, 10.6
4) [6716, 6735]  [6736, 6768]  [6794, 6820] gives -2.6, 10.5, 9.91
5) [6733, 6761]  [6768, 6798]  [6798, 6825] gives 0.8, 11.4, 10.2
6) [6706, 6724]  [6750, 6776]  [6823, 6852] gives -2.1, 9.3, 11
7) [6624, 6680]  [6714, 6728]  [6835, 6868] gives 1.3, 10.8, 11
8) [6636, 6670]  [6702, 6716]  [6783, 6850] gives 2.3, 10.8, 10.5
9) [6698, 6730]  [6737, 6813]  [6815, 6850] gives -1.6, 9.7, 11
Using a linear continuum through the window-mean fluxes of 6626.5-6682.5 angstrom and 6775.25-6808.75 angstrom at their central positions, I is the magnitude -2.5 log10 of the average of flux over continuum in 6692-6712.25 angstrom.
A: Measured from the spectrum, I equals 0.20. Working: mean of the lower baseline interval 10.8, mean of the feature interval 8.71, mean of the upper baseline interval 9.97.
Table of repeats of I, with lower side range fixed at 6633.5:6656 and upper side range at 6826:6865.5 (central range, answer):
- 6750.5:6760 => -0.042 mag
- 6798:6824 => 0.065 mag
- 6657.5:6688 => 0.017 mag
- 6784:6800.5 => 0.094 mag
